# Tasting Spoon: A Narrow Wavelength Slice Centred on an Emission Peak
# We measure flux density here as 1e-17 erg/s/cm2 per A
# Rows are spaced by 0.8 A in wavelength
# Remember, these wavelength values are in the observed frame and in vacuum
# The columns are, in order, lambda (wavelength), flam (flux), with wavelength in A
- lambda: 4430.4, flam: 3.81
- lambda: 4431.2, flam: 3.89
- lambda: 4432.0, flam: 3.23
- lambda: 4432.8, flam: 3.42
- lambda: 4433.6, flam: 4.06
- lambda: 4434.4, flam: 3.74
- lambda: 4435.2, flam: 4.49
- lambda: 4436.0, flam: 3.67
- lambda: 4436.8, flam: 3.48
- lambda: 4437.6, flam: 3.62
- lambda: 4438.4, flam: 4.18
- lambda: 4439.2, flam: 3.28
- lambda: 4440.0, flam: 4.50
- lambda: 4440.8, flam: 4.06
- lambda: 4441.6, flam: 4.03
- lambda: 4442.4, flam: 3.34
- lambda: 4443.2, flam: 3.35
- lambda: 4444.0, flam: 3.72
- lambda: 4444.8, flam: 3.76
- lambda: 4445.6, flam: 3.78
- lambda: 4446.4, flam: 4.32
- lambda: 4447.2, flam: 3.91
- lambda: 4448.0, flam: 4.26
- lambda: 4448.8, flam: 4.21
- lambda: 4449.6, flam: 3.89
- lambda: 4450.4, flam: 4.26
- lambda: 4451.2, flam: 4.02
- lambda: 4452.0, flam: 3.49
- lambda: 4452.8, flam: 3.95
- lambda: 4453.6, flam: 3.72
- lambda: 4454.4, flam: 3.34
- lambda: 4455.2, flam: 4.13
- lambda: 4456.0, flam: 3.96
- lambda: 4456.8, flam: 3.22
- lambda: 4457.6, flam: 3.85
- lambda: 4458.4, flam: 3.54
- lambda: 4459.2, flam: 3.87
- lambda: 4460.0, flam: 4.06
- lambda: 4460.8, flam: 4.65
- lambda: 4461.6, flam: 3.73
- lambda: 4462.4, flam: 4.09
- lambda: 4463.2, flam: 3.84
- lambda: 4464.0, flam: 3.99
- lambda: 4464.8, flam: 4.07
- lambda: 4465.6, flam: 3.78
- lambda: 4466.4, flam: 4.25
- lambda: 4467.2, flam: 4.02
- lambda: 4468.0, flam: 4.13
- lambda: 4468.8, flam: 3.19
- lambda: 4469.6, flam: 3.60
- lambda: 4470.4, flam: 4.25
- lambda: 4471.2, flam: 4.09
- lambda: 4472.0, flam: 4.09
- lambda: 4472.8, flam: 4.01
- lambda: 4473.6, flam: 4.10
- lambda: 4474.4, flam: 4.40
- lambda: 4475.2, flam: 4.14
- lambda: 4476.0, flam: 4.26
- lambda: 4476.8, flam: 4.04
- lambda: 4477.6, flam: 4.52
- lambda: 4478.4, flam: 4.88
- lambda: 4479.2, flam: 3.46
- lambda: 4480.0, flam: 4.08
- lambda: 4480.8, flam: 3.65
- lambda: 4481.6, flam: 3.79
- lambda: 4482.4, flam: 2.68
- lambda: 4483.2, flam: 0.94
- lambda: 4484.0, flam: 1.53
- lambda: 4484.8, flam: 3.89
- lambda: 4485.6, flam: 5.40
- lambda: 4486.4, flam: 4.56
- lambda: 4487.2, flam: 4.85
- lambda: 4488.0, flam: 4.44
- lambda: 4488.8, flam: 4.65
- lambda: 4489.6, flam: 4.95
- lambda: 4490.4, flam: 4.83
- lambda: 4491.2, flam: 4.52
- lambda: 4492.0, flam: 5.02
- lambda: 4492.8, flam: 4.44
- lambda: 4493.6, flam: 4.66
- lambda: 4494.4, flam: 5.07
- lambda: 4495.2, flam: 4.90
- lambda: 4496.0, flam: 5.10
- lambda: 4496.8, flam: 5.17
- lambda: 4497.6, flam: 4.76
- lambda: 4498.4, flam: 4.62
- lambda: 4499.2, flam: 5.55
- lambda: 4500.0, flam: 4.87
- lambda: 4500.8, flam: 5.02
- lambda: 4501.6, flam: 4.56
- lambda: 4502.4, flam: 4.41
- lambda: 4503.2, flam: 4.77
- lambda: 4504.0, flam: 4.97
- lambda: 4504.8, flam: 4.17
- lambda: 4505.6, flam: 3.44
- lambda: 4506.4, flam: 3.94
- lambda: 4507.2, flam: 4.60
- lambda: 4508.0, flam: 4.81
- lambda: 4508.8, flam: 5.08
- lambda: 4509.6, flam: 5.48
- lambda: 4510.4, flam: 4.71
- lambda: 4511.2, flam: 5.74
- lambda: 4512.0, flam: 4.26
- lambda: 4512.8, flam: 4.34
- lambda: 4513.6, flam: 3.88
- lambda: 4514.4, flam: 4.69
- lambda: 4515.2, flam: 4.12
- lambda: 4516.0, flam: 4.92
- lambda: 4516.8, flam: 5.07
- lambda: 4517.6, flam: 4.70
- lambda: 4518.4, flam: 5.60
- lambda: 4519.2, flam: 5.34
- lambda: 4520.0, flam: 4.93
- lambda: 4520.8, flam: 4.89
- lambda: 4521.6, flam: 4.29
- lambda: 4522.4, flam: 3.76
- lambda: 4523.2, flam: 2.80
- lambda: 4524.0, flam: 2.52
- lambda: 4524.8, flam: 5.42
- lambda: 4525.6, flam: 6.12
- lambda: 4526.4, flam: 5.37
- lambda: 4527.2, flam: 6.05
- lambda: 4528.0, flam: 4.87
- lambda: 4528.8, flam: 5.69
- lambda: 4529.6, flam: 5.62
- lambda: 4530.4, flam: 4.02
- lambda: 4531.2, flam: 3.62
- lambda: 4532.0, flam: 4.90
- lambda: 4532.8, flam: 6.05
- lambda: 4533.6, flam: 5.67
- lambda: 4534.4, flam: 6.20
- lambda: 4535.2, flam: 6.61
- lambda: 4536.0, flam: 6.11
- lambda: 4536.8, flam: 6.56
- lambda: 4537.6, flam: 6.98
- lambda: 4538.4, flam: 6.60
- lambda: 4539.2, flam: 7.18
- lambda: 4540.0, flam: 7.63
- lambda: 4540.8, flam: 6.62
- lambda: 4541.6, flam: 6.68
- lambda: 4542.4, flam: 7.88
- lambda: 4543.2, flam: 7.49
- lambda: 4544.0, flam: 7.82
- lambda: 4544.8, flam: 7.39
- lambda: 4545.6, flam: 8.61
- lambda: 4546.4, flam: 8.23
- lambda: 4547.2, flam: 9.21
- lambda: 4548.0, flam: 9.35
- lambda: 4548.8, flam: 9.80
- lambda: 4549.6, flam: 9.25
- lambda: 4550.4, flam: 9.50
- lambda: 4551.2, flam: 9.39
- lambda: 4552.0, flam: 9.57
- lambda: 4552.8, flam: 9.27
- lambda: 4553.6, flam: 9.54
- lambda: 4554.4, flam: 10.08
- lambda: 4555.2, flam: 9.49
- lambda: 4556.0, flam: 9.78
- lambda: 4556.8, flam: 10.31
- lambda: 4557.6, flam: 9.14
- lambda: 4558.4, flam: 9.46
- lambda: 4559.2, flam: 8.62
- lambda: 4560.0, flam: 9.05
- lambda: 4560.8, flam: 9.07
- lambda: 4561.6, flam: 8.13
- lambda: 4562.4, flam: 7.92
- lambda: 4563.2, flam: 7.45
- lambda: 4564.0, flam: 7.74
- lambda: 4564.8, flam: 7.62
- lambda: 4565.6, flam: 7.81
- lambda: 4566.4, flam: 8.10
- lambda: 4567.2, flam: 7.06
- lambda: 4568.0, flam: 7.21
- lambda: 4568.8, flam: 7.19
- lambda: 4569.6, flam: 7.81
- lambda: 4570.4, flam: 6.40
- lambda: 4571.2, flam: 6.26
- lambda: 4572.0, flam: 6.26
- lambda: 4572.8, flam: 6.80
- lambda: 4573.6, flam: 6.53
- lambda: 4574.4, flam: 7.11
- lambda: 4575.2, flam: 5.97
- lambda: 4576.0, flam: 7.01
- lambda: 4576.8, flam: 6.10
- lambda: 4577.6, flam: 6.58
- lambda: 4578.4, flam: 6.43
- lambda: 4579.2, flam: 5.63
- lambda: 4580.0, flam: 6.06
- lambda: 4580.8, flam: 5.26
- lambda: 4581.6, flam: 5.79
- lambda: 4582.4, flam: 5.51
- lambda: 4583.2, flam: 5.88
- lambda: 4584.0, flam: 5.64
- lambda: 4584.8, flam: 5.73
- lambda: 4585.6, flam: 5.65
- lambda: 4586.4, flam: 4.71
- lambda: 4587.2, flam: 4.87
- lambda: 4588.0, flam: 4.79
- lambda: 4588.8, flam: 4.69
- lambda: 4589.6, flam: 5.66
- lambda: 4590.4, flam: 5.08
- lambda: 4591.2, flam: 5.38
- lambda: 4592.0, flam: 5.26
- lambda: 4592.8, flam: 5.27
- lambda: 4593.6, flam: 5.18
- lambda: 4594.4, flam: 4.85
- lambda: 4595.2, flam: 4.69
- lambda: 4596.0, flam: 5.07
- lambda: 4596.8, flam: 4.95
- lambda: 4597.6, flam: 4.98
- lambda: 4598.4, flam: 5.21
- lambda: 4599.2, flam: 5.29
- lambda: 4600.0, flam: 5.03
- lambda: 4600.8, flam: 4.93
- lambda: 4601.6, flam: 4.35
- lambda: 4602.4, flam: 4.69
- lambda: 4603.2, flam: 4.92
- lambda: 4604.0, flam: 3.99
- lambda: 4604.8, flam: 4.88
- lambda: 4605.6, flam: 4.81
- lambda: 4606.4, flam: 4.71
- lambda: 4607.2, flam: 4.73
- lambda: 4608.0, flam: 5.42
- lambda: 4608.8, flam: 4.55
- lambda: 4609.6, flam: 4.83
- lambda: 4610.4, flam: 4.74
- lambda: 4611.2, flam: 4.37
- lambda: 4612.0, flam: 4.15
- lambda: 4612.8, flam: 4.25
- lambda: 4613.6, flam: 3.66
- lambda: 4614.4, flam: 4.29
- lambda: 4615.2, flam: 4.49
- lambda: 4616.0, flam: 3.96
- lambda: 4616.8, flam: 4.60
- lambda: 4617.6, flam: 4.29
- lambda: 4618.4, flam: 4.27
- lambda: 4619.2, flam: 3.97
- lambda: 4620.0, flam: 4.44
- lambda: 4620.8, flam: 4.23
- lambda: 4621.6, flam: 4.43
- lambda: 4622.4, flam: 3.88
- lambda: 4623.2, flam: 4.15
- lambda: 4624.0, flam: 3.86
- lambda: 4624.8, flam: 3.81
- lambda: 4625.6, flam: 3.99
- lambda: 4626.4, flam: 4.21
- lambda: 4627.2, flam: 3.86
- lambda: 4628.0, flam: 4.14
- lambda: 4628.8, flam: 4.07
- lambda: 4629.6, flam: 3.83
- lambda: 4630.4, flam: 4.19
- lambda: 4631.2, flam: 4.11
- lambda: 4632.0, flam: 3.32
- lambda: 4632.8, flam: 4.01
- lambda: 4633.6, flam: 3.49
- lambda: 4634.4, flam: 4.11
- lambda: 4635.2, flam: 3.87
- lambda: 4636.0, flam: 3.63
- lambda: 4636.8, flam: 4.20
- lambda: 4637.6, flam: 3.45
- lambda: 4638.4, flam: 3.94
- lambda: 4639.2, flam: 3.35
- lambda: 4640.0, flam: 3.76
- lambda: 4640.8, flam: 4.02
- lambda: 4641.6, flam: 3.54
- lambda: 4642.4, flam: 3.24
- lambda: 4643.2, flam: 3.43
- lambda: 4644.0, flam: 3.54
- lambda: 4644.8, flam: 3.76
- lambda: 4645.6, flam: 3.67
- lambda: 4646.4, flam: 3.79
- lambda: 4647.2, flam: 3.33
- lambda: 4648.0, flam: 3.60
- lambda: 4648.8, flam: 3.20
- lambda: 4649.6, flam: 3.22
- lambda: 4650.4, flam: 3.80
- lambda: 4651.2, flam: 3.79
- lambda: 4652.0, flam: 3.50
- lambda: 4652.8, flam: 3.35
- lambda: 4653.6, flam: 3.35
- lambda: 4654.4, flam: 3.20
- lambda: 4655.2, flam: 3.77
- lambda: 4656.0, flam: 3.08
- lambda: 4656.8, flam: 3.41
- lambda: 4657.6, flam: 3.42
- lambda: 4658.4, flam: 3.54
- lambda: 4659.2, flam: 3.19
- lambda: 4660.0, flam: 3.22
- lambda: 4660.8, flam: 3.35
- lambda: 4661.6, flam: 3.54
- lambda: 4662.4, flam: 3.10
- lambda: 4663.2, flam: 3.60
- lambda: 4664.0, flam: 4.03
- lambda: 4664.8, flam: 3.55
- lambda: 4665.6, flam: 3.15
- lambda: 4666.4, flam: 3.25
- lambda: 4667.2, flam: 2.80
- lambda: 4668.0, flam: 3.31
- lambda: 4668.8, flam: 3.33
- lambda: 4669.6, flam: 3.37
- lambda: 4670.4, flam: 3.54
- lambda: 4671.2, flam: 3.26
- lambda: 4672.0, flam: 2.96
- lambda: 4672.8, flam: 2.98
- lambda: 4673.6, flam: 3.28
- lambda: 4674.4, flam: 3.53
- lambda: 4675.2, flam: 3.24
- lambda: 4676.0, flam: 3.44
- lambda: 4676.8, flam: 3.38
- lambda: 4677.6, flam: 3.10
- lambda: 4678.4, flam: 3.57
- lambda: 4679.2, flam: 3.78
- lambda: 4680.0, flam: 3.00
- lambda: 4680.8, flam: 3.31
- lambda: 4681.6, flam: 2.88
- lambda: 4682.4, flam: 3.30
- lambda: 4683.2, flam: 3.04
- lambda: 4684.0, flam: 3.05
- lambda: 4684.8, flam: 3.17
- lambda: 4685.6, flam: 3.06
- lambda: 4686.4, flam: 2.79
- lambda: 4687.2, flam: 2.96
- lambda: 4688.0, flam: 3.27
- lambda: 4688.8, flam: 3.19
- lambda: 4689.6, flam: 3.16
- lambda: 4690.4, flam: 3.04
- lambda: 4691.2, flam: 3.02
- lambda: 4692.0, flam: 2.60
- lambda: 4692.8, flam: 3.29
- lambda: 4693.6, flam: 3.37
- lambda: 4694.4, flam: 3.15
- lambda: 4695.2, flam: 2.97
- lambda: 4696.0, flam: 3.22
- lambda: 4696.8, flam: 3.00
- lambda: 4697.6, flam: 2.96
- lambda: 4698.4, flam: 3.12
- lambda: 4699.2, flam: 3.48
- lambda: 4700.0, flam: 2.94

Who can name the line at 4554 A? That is C IV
